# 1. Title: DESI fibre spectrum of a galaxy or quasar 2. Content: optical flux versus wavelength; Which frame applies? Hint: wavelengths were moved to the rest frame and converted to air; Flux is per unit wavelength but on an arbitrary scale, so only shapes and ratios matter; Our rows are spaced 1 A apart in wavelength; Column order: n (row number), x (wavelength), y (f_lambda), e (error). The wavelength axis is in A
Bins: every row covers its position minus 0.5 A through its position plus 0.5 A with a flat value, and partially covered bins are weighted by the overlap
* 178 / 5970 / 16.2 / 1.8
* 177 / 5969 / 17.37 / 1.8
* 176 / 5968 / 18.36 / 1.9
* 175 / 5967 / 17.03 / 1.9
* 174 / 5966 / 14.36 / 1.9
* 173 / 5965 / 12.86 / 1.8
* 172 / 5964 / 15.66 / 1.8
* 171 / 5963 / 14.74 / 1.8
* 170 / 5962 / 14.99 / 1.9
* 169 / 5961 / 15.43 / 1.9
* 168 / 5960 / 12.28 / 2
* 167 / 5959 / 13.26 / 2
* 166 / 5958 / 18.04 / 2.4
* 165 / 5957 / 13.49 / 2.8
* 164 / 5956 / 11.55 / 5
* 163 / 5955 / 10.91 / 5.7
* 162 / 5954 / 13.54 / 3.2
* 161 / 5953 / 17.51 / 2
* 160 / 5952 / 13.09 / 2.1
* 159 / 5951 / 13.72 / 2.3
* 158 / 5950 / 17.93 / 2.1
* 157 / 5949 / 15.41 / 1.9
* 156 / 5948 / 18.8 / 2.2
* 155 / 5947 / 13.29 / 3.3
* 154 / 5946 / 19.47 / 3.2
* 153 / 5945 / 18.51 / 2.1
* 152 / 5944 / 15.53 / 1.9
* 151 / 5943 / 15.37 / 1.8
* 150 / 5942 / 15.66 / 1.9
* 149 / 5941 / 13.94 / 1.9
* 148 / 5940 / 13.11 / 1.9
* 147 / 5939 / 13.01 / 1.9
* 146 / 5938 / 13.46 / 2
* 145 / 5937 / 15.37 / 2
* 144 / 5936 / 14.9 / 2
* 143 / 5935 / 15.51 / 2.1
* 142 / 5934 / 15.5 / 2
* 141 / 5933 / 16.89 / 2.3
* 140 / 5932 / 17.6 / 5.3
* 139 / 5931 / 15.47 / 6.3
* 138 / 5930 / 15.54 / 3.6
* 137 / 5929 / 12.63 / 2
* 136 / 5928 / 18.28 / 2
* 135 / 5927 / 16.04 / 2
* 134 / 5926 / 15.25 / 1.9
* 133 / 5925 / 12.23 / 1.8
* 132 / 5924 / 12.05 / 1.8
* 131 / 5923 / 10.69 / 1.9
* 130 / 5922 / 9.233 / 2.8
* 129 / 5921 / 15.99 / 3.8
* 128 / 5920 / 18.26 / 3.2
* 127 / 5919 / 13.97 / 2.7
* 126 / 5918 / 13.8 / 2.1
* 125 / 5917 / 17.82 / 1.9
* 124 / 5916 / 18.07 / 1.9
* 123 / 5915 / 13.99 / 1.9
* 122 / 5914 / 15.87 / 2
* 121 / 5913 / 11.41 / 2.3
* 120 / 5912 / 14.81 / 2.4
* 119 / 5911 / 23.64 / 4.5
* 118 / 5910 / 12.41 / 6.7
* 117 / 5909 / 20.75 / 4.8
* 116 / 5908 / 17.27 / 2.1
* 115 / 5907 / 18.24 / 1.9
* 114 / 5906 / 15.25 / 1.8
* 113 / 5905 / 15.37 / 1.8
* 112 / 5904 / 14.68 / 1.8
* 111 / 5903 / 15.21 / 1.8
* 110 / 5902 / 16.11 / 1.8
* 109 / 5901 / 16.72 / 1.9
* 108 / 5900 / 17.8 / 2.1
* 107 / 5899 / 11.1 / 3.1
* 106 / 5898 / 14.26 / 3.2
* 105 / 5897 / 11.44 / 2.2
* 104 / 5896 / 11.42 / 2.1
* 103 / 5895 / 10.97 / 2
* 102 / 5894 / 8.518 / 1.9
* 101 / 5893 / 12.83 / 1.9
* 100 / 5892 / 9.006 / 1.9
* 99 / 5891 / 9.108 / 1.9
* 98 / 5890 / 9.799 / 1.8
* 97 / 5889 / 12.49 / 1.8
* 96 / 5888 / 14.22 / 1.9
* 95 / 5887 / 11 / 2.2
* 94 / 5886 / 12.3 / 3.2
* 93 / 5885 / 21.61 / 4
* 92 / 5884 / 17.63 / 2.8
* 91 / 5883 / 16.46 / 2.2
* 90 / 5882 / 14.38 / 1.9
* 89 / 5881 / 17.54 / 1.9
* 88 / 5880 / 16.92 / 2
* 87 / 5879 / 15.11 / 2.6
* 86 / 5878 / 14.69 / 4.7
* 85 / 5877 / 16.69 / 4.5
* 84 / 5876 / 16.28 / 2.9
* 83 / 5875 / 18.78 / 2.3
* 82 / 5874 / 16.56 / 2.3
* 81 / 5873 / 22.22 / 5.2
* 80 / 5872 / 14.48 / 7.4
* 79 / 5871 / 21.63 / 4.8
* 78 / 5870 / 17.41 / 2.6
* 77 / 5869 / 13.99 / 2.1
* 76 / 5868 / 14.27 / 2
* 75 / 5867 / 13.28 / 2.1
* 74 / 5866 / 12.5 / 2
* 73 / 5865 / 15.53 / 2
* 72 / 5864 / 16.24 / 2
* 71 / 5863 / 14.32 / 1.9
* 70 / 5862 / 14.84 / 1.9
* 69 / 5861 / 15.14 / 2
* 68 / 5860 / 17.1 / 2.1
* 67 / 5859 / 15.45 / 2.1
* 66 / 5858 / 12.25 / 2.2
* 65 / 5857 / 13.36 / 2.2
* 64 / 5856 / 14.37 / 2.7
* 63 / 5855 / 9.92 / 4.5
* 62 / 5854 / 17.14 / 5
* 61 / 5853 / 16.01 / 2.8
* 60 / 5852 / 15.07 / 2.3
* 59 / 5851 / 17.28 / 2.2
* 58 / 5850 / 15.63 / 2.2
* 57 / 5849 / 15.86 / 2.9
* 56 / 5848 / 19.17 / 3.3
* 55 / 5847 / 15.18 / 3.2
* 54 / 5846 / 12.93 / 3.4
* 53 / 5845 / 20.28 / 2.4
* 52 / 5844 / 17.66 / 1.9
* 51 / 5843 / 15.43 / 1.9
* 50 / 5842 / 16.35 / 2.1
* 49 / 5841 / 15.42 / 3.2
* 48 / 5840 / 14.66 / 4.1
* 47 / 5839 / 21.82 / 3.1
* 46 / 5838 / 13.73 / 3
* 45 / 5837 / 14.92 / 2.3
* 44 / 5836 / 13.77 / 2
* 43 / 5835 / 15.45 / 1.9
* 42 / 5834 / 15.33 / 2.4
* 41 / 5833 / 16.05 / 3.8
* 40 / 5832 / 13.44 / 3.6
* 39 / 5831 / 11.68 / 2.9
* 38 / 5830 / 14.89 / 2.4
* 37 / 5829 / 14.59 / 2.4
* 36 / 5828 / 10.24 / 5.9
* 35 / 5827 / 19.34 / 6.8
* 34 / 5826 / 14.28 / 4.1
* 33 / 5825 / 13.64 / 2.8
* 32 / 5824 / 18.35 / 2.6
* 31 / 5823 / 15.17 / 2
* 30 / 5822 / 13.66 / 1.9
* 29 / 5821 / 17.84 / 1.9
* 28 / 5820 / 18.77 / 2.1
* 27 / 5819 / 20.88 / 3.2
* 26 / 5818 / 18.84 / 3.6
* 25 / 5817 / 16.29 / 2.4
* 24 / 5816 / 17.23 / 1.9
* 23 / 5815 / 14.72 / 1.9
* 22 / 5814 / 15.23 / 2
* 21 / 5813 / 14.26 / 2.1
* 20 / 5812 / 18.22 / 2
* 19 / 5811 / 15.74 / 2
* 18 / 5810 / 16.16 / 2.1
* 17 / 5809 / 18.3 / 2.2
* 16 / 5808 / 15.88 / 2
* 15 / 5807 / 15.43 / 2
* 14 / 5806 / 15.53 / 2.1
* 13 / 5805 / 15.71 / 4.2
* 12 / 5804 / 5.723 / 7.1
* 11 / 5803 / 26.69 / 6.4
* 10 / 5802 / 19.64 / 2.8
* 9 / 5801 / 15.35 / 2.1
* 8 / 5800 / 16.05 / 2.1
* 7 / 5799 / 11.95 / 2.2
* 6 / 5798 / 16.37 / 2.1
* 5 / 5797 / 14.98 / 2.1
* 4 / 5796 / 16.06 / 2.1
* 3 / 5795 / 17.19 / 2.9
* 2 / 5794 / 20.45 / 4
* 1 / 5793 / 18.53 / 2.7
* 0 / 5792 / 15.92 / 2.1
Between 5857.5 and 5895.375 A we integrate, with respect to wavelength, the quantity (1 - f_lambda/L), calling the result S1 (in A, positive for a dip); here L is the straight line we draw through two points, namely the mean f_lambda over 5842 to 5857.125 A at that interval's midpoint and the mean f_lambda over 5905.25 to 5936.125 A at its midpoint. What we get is 2.0 A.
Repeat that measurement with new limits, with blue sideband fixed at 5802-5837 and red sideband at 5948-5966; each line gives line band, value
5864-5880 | -1.0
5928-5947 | -1.0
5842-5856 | -0.3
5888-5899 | 2.9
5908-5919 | -0.9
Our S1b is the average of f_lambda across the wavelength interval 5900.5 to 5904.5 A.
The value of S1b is 15.7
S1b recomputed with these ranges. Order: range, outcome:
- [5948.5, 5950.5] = 16.7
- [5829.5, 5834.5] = 14.3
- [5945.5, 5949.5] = 16.7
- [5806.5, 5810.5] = 16.4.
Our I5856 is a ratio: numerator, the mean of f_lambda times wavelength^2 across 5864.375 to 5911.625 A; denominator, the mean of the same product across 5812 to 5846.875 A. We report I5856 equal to 0.97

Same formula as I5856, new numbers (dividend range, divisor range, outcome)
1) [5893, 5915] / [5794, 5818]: 0.95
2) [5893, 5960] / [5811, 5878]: 0.97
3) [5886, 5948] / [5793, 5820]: 0.91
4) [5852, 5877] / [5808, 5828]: 0.96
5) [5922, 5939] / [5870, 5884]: 0.87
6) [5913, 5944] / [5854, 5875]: 0.98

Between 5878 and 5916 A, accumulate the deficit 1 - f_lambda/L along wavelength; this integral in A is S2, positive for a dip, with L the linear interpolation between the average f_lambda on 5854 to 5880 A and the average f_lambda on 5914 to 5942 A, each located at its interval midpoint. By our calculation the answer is 1.45 A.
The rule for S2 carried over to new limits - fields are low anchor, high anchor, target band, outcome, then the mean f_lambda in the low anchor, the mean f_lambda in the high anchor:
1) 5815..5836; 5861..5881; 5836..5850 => -0.37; 15.7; 16.1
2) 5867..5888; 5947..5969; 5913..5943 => 1.31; 16.4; 14.9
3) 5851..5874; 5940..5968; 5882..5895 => 2.03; 15.4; 15.1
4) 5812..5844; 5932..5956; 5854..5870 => 1.26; 15.8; 15.2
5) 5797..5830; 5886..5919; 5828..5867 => 0.44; 16.1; 14.2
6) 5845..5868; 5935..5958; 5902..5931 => -0.65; 15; 15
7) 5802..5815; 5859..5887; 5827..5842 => 1.13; 16.2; 16.1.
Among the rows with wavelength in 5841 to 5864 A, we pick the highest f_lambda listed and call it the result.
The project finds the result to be 20.28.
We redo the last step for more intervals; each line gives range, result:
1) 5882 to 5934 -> 23.64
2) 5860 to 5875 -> 22.22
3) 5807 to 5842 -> 21.82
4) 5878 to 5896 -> 21.61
